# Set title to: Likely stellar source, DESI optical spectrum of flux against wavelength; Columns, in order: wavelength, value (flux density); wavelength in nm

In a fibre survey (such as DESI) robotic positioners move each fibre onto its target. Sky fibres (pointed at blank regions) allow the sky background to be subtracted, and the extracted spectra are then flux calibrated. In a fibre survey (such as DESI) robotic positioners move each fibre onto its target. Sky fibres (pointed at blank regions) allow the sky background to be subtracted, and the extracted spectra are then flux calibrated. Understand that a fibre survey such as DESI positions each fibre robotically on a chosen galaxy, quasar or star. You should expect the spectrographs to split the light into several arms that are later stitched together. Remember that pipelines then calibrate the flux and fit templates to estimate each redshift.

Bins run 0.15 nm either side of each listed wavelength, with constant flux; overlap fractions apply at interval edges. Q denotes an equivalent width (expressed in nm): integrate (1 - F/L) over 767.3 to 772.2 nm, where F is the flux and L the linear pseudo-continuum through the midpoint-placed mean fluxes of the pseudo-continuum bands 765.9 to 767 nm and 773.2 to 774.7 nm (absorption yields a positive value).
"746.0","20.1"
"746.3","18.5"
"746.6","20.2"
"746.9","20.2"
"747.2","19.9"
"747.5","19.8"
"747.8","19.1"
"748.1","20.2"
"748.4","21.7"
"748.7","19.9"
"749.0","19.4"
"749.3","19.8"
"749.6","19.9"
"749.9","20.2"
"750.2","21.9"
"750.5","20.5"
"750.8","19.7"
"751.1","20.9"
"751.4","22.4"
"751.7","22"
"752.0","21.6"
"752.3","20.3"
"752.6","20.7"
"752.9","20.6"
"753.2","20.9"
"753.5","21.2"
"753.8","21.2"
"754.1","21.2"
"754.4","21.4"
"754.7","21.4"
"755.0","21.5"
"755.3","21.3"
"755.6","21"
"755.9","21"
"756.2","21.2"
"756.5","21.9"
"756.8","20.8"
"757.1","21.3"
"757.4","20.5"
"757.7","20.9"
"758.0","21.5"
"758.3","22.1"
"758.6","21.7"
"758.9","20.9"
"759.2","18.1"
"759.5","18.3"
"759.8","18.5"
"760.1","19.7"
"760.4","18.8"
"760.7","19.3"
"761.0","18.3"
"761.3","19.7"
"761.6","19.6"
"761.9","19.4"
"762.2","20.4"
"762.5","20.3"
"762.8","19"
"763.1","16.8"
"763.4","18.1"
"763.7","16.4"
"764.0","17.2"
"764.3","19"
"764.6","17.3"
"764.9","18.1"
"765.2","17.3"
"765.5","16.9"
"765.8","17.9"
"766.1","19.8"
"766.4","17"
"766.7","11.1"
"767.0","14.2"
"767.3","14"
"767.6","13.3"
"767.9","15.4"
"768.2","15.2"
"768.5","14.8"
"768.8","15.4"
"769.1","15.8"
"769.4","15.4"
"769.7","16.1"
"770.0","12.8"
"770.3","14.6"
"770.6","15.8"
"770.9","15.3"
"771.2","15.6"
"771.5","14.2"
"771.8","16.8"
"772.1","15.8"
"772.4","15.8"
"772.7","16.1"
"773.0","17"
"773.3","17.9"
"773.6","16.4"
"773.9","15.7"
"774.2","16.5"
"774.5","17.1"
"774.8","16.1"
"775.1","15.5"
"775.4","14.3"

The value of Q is 0.33 nm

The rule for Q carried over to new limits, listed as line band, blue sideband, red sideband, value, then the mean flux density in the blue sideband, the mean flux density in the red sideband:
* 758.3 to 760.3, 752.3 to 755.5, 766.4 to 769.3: -0.124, 21.1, 14.5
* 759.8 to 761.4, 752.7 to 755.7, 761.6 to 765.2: 0.012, 21.2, 18.4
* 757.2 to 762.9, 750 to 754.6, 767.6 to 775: -0.294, 21.1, 15.7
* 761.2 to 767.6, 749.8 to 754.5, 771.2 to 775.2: 0.275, 21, 16.2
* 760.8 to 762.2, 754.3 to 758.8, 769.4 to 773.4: 0.002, 21.3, 15.6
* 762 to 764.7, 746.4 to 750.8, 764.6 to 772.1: -0.254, 20.2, 15.6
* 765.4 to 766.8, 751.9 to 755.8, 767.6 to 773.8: 0.029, 21.1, 15.6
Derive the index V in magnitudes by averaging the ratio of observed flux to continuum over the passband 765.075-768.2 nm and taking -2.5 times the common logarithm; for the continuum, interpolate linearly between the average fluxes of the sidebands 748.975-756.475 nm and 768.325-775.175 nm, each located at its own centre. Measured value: 0.10 mag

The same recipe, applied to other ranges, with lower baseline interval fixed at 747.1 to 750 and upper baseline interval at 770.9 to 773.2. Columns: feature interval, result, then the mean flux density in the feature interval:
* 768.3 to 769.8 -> 0.06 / 15.5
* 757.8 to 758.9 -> -0.18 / 21.6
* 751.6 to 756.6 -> -0.12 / 21.2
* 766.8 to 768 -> 0.19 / 14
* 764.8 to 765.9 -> -0.03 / 17.5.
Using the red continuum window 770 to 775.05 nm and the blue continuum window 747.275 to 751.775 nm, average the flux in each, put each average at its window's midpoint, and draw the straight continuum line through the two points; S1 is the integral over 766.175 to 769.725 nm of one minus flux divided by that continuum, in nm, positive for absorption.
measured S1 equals 0.41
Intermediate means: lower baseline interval 20.5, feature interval 14.9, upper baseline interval 15.9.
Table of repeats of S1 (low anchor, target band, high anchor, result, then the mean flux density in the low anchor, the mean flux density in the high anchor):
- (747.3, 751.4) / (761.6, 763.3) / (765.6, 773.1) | -0.207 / 20.3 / 15.4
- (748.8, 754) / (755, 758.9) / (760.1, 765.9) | -0.318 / 20.8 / 18.4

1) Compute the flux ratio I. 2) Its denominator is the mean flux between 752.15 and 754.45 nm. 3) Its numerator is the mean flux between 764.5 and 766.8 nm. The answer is 0.81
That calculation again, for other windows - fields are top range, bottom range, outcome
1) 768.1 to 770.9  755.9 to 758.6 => 0.71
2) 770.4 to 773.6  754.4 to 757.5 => 0.76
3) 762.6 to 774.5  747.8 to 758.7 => 0.77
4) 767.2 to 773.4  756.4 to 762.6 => 0.77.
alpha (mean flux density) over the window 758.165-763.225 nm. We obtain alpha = 19.5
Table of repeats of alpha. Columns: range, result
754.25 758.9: 21.3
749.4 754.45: 21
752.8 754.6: 21.1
